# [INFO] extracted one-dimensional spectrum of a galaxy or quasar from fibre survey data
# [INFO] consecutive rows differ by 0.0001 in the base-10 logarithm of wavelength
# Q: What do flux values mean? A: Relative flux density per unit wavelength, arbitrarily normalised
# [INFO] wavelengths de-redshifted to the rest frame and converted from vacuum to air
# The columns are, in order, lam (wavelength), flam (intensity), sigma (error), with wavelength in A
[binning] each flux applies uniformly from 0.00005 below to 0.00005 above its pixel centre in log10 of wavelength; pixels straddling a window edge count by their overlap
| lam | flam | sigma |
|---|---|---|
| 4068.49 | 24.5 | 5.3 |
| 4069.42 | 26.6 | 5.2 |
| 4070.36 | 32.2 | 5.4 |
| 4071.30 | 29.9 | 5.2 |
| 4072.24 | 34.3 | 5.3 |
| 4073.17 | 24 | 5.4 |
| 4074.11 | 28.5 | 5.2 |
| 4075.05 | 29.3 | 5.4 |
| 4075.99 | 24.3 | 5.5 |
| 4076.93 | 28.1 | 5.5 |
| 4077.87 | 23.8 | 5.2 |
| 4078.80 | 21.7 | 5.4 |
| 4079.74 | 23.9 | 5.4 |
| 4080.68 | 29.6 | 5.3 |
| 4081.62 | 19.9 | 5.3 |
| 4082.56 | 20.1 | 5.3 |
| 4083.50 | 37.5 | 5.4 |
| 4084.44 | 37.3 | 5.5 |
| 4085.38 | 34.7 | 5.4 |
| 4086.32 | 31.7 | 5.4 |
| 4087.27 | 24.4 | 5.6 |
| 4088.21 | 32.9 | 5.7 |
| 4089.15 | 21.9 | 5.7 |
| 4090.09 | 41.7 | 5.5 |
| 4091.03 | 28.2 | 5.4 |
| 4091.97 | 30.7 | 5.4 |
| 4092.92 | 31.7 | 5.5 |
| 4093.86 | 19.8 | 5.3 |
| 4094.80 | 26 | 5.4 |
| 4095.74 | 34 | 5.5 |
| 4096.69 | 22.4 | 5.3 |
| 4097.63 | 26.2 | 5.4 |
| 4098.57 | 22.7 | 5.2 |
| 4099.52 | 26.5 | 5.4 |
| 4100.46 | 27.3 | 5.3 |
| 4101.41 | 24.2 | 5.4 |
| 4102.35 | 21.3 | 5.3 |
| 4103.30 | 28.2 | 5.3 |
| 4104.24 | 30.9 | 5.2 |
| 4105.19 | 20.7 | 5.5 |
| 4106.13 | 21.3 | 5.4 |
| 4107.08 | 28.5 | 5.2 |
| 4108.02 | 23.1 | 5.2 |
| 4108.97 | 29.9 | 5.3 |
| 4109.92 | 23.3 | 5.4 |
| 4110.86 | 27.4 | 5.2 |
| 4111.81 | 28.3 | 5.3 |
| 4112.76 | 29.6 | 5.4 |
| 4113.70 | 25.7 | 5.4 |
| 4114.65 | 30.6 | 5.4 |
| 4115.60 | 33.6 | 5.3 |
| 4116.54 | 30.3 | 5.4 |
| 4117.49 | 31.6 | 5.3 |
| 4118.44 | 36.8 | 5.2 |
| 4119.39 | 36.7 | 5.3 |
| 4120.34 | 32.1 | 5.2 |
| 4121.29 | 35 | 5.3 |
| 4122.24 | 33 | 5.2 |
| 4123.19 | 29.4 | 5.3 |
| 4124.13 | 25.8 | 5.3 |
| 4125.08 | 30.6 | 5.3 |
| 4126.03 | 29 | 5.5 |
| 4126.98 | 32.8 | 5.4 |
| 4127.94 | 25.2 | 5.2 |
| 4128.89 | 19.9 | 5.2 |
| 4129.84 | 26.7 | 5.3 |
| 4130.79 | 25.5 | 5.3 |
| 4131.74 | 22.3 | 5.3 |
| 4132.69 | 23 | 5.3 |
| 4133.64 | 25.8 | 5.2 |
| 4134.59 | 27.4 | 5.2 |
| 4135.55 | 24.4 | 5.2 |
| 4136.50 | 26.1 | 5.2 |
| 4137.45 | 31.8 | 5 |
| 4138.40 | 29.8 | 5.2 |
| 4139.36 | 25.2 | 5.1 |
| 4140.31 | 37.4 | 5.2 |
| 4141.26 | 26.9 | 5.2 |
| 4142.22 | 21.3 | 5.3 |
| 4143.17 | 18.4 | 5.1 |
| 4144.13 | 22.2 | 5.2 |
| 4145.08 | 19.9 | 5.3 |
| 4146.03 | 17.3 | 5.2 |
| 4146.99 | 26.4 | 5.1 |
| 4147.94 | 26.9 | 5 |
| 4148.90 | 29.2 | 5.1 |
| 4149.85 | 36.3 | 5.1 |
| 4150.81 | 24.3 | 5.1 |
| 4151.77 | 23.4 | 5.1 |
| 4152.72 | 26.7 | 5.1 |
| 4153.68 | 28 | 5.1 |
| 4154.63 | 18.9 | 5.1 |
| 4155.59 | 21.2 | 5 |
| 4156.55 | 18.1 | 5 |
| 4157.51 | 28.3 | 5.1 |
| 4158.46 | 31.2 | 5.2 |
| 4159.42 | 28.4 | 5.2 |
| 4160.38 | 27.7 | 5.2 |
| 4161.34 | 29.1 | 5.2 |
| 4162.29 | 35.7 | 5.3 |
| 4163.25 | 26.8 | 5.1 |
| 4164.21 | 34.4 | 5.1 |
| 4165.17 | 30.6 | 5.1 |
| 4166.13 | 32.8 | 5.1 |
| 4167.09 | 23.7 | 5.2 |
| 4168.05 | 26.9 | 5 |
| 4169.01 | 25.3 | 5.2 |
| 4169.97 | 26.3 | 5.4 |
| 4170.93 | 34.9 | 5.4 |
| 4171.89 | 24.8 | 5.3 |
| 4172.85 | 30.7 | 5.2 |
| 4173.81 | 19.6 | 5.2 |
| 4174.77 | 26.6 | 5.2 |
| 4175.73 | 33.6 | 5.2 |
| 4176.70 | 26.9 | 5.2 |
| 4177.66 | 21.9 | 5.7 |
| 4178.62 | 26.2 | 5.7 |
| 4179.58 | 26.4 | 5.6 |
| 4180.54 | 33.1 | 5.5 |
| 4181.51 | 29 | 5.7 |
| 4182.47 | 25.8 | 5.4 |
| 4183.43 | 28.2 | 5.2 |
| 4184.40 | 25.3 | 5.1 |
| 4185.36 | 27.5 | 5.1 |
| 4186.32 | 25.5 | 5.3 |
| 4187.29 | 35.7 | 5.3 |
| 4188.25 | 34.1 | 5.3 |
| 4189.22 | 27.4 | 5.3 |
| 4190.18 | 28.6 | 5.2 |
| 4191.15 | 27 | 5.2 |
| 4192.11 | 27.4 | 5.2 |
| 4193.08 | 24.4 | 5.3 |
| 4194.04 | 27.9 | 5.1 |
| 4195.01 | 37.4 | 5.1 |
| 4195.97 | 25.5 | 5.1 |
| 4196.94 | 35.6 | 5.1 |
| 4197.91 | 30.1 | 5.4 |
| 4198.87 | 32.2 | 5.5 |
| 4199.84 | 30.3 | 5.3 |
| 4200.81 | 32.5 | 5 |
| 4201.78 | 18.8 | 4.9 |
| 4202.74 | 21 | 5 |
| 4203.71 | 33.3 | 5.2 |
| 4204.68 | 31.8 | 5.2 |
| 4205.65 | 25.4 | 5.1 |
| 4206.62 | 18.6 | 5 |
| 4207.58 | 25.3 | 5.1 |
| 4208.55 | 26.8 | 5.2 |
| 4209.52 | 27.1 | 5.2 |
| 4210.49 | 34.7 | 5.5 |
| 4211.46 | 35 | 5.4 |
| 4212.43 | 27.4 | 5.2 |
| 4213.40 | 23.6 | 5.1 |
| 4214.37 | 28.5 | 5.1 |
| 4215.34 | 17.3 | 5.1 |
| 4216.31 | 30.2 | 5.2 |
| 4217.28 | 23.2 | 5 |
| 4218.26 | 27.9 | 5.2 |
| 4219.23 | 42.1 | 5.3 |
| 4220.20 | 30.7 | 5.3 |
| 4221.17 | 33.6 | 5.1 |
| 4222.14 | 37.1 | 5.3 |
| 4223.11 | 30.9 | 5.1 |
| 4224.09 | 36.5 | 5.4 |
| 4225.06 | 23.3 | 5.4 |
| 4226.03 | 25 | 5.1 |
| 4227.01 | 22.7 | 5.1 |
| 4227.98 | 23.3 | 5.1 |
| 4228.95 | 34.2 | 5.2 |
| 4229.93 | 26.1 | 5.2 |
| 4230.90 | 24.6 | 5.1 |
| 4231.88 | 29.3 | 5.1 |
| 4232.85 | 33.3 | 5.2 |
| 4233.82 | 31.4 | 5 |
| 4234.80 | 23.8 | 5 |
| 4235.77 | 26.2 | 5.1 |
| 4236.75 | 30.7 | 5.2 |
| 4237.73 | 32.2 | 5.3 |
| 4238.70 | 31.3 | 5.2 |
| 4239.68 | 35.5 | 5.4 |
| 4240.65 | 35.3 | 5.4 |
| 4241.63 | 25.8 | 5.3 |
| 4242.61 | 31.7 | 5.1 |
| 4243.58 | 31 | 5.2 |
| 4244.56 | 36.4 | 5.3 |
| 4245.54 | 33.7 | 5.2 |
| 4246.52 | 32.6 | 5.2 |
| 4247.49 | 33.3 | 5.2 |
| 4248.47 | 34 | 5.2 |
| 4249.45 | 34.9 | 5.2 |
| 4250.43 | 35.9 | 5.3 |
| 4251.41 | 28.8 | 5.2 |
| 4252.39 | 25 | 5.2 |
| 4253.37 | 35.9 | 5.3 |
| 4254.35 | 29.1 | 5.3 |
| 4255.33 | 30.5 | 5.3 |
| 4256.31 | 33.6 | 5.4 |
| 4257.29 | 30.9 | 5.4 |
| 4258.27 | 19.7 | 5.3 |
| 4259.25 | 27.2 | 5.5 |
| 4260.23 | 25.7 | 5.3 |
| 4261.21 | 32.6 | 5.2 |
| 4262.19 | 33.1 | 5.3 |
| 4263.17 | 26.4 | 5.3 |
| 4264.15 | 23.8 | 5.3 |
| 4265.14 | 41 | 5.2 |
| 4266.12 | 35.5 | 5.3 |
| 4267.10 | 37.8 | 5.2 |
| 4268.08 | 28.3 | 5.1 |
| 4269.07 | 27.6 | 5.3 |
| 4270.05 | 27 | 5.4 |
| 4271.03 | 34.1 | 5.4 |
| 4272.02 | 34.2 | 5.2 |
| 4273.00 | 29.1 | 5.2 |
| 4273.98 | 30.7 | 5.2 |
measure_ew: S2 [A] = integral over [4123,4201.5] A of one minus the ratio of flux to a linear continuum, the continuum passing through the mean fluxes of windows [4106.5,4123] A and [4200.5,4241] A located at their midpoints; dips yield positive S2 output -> 5.6 A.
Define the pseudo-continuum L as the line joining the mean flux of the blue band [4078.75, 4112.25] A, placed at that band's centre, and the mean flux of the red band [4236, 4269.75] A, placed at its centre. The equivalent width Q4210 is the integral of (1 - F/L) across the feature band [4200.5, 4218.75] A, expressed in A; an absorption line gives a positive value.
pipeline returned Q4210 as 2.1 A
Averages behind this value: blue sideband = 27.3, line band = 26.7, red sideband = 31.3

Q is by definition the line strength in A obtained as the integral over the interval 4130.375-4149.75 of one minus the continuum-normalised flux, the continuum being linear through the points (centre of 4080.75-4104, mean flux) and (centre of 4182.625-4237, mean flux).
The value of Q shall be 1.8 A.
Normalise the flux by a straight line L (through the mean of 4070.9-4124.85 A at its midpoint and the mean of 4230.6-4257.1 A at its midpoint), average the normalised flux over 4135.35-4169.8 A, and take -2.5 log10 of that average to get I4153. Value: 0.11 mag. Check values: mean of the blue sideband 28.3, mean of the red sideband 31.4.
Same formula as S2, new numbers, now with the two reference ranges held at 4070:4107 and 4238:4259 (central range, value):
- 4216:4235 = 0.9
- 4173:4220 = 3.3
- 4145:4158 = 1.9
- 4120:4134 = 0.4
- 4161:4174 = 0.3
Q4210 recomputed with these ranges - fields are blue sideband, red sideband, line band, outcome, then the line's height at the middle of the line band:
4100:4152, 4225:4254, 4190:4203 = 0.3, 29.2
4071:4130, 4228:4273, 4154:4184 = 1.9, 29.4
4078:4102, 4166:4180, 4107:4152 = -0.4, 27.4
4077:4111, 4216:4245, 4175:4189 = 0.3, 29.1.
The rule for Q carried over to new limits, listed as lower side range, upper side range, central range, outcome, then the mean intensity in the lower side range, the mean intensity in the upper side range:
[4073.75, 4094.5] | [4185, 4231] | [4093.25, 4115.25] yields 1.74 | 28.2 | 28.7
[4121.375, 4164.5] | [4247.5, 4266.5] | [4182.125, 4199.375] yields -0.51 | 26.7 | 30.7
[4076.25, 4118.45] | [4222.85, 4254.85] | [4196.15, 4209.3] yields 0.86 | 27.7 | 30.4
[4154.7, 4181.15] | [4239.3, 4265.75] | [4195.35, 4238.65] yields 1.55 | 27.7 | 31.2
